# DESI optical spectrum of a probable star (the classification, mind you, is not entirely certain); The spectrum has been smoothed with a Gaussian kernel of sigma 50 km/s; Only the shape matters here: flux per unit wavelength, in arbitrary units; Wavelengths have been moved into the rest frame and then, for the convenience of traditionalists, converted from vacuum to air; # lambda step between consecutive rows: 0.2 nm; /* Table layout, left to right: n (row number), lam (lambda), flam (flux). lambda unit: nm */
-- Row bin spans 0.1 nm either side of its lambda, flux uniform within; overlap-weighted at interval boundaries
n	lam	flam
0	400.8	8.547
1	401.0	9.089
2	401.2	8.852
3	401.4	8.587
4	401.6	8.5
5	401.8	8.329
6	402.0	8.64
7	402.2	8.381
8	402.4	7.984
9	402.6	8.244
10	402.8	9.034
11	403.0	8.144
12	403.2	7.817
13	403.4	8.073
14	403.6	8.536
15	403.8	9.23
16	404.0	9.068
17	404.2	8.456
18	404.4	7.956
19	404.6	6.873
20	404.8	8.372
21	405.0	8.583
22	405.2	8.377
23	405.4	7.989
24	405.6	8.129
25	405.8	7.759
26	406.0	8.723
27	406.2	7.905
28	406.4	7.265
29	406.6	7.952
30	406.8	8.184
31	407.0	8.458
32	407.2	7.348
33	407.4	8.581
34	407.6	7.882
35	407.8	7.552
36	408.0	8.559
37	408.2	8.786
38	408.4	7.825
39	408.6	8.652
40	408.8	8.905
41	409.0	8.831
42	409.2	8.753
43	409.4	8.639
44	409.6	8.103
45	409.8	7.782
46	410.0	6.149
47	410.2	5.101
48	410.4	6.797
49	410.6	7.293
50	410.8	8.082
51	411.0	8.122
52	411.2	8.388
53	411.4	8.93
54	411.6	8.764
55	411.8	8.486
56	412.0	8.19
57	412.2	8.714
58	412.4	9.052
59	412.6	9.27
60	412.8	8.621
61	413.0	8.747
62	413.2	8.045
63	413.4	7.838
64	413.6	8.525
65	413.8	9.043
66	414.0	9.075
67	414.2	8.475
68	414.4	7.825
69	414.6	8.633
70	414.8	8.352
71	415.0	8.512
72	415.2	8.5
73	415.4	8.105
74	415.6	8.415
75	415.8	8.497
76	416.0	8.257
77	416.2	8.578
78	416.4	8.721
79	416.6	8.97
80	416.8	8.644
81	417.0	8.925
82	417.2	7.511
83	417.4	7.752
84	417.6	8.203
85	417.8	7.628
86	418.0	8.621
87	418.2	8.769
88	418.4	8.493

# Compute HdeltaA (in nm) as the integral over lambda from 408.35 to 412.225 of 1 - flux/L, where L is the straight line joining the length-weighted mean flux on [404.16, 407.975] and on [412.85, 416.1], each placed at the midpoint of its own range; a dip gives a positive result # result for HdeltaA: 0.10 nm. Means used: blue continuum 8.02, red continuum 8.43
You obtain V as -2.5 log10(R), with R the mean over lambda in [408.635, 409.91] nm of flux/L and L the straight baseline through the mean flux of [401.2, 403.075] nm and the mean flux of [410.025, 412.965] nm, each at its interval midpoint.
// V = -0.04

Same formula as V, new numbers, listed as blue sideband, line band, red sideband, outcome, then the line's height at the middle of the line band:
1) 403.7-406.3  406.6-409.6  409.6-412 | -0.05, 7.95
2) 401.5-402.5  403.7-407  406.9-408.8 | 0.01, 8.28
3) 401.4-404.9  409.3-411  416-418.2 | 0.15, 8.35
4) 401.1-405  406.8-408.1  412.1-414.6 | 0.05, 8.47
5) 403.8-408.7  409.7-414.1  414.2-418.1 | 0.02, 8.27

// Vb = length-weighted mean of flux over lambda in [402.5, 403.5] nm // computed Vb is 8.26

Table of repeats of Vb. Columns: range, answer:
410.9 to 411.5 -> 8.48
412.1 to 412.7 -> 9.01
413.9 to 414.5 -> 8.46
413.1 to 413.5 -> 7.94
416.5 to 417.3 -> 8.51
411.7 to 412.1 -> 8.34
